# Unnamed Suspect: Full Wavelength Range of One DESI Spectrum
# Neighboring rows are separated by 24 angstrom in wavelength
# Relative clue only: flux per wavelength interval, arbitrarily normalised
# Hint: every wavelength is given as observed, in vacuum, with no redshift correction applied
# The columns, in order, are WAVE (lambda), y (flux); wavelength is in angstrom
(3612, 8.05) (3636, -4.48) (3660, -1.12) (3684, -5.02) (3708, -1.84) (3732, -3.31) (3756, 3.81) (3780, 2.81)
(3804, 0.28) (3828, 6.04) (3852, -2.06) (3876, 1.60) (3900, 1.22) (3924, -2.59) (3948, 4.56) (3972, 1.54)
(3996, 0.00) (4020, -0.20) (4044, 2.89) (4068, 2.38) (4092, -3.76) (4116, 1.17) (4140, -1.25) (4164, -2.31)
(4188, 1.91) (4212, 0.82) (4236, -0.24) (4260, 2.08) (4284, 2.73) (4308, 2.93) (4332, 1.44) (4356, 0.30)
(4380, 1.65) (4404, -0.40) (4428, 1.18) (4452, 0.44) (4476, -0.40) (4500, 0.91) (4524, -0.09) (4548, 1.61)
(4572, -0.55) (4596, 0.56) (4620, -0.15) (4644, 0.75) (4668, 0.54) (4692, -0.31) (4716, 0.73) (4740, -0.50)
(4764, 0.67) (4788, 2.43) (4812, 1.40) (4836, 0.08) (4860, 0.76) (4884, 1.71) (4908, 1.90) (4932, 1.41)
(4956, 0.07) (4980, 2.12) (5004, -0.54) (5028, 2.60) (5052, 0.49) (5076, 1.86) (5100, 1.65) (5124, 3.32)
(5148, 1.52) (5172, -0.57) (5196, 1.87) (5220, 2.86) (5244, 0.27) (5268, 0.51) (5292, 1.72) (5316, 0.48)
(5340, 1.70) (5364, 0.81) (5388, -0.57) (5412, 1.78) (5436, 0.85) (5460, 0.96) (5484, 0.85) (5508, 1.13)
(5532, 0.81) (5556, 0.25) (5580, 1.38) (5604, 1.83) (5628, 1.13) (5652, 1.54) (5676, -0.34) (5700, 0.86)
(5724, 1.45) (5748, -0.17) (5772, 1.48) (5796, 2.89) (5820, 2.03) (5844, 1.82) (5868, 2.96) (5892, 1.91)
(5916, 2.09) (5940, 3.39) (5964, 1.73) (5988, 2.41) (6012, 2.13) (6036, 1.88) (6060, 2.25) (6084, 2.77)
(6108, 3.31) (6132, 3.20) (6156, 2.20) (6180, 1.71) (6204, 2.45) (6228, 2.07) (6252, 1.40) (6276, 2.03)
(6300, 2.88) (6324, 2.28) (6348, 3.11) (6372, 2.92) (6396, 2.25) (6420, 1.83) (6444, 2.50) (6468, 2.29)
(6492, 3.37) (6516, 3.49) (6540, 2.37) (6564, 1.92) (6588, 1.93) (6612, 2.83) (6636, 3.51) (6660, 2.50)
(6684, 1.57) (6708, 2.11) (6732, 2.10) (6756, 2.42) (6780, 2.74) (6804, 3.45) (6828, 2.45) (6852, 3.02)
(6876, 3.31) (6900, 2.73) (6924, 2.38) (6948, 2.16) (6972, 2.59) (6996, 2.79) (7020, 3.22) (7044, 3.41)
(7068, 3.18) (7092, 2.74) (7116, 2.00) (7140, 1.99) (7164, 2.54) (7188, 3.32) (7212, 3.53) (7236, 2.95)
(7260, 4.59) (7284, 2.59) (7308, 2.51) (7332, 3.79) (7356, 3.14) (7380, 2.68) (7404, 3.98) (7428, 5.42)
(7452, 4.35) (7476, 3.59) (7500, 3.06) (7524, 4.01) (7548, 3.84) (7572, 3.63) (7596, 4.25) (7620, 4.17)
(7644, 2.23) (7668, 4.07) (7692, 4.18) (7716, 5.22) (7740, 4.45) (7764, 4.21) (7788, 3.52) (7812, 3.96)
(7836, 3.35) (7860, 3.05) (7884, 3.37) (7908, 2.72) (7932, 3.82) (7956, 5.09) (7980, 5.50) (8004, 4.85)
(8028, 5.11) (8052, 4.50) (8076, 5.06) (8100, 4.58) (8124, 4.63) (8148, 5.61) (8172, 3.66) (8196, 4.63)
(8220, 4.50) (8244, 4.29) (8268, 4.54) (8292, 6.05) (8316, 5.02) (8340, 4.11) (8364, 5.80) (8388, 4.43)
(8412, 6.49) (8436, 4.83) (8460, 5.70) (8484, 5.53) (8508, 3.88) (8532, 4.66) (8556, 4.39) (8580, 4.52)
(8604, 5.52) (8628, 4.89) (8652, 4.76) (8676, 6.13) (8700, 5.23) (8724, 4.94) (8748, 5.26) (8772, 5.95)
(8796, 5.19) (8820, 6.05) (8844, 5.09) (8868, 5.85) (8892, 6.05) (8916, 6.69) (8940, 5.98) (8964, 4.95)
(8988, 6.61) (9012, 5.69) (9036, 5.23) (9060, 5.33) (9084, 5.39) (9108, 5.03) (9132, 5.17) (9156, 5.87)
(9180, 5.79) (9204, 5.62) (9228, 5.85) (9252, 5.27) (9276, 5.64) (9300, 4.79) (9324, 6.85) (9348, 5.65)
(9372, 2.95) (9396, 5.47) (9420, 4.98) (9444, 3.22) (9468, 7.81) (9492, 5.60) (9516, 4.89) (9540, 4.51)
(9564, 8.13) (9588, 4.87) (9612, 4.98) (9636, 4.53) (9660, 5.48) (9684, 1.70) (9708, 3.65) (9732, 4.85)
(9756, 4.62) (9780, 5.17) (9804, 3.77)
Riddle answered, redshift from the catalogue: 0.99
